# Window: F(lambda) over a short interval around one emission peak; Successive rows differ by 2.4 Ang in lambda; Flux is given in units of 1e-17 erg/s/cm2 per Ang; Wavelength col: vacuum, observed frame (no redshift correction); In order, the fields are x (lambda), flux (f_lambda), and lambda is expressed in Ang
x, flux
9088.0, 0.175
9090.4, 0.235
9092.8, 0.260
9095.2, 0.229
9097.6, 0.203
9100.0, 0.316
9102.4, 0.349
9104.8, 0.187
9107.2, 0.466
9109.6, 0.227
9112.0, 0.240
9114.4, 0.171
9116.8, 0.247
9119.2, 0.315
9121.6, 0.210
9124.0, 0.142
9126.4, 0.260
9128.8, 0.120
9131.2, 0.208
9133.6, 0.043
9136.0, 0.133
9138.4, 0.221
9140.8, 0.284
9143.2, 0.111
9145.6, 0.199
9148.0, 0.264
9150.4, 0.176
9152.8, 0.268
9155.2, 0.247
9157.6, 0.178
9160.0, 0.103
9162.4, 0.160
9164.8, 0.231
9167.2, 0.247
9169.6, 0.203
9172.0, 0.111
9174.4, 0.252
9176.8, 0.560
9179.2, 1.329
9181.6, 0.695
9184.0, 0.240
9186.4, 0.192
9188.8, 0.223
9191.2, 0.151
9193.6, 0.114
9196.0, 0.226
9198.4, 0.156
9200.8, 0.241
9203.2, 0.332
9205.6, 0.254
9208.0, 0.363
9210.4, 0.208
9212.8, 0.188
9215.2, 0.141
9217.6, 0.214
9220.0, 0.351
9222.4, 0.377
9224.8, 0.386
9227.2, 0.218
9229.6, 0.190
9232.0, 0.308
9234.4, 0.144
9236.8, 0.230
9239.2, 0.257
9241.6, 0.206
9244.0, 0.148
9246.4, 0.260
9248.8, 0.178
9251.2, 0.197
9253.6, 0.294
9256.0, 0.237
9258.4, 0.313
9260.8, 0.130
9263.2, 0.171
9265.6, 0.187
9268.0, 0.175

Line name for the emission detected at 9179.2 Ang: H-gamma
